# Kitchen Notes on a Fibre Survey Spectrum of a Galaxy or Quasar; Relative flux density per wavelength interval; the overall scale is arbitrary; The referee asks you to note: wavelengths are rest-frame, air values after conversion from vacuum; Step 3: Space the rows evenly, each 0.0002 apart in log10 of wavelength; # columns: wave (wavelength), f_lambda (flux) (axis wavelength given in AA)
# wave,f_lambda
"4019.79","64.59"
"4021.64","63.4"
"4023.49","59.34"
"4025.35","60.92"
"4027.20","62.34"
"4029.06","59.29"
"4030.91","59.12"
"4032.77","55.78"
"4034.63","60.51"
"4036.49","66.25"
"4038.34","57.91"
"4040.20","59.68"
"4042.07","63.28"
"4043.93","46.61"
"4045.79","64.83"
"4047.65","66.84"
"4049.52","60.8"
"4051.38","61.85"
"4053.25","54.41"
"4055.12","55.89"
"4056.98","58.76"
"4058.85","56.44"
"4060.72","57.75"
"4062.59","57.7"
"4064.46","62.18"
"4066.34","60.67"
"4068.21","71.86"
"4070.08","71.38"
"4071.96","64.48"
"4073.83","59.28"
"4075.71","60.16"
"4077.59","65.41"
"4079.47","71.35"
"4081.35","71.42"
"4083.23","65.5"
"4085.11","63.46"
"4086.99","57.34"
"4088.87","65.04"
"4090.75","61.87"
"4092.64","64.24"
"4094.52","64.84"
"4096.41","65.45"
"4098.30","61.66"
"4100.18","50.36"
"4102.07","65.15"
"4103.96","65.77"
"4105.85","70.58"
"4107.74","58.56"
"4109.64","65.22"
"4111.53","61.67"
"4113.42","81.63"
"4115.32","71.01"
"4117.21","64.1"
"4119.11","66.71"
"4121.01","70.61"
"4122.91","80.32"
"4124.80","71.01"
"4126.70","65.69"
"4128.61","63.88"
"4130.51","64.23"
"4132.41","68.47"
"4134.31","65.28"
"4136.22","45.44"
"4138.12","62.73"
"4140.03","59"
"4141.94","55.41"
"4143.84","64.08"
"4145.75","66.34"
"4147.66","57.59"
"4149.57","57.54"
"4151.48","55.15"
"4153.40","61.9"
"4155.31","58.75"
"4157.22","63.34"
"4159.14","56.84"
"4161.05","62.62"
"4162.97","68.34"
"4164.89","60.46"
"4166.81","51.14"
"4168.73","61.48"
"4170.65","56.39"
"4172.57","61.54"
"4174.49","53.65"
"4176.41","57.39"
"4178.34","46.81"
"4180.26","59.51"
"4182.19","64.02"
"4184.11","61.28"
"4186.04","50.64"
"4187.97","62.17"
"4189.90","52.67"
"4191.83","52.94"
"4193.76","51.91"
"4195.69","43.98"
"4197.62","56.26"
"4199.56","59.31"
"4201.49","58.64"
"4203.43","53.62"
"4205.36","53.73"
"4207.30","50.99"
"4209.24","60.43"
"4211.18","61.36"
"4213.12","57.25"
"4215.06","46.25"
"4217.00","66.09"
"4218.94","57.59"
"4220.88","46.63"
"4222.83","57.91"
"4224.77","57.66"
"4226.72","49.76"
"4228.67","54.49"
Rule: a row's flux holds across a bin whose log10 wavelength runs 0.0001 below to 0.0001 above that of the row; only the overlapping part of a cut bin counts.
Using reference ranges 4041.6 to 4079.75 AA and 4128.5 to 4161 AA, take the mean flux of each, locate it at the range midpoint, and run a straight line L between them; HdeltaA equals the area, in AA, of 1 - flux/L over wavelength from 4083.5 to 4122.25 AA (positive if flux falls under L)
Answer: -2.6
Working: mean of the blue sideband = 61.3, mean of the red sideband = 60.3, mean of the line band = 64.9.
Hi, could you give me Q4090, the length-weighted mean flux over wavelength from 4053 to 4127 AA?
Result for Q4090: 64.5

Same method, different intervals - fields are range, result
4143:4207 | 57.5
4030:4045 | 58.7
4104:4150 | 65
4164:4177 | 57.4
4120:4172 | 62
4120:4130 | 70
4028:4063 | 59.2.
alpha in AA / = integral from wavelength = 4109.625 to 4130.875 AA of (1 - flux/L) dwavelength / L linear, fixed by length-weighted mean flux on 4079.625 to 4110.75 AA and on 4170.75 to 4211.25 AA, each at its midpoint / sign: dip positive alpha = -2.6 AA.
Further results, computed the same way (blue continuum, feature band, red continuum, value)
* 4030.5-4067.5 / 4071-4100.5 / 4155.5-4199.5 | -2.4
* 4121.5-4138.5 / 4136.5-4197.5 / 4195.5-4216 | 2.6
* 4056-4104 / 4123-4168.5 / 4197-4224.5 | -1.4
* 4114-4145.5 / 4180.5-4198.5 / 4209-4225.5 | 1.2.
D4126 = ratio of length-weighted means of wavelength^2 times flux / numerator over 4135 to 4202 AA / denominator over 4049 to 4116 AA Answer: 0.9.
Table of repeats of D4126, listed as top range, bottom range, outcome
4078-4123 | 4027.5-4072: 1.11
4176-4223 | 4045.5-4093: 0.94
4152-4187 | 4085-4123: 0.93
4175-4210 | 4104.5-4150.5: 0.88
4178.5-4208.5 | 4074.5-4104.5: 0.91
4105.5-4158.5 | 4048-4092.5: 1.06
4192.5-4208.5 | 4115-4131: 0.81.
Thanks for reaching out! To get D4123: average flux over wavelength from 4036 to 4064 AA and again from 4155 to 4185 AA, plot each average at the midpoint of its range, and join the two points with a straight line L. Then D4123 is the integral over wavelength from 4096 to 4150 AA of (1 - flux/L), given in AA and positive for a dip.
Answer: -4.8 AA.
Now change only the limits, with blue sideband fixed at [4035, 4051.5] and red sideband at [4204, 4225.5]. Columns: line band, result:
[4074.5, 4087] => -1.2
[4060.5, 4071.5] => -0.7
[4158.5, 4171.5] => -0.5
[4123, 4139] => -1.6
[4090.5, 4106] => -1.0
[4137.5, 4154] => -0.6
